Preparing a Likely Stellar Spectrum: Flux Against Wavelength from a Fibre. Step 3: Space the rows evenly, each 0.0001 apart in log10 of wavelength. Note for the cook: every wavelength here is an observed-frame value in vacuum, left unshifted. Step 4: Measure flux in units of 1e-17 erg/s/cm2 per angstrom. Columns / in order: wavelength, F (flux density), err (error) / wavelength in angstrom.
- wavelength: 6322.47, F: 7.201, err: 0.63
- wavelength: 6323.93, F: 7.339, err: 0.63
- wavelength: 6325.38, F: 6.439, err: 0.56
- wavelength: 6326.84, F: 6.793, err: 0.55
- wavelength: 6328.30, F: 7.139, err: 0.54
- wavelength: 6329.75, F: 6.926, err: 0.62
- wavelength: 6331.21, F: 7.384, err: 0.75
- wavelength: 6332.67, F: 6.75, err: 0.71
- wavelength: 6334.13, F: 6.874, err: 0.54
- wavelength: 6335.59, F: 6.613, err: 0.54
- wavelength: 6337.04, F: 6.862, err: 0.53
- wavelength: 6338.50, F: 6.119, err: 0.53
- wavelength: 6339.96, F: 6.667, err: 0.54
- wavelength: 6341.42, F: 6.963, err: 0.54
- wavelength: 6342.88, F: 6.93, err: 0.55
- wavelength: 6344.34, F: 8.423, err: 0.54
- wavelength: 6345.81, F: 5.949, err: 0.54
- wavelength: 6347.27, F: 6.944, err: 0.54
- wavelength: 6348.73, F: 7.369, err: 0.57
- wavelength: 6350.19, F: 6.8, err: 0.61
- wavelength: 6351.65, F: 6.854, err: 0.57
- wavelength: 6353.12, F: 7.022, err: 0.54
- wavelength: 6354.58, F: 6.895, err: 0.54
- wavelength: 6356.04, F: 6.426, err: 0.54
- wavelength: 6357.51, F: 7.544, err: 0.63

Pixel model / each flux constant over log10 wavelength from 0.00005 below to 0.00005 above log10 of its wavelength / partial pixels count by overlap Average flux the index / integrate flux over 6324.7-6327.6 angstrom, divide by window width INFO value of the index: 6.61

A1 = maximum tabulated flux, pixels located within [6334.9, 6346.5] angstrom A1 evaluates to 8.423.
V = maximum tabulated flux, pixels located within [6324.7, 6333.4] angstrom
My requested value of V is 7.384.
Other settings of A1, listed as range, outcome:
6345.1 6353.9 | 7.369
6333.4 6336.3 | 6.874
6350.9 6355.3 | 7.022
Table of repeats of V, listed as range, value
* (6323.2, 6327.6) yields 7.339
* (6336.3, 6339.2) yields 6.862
